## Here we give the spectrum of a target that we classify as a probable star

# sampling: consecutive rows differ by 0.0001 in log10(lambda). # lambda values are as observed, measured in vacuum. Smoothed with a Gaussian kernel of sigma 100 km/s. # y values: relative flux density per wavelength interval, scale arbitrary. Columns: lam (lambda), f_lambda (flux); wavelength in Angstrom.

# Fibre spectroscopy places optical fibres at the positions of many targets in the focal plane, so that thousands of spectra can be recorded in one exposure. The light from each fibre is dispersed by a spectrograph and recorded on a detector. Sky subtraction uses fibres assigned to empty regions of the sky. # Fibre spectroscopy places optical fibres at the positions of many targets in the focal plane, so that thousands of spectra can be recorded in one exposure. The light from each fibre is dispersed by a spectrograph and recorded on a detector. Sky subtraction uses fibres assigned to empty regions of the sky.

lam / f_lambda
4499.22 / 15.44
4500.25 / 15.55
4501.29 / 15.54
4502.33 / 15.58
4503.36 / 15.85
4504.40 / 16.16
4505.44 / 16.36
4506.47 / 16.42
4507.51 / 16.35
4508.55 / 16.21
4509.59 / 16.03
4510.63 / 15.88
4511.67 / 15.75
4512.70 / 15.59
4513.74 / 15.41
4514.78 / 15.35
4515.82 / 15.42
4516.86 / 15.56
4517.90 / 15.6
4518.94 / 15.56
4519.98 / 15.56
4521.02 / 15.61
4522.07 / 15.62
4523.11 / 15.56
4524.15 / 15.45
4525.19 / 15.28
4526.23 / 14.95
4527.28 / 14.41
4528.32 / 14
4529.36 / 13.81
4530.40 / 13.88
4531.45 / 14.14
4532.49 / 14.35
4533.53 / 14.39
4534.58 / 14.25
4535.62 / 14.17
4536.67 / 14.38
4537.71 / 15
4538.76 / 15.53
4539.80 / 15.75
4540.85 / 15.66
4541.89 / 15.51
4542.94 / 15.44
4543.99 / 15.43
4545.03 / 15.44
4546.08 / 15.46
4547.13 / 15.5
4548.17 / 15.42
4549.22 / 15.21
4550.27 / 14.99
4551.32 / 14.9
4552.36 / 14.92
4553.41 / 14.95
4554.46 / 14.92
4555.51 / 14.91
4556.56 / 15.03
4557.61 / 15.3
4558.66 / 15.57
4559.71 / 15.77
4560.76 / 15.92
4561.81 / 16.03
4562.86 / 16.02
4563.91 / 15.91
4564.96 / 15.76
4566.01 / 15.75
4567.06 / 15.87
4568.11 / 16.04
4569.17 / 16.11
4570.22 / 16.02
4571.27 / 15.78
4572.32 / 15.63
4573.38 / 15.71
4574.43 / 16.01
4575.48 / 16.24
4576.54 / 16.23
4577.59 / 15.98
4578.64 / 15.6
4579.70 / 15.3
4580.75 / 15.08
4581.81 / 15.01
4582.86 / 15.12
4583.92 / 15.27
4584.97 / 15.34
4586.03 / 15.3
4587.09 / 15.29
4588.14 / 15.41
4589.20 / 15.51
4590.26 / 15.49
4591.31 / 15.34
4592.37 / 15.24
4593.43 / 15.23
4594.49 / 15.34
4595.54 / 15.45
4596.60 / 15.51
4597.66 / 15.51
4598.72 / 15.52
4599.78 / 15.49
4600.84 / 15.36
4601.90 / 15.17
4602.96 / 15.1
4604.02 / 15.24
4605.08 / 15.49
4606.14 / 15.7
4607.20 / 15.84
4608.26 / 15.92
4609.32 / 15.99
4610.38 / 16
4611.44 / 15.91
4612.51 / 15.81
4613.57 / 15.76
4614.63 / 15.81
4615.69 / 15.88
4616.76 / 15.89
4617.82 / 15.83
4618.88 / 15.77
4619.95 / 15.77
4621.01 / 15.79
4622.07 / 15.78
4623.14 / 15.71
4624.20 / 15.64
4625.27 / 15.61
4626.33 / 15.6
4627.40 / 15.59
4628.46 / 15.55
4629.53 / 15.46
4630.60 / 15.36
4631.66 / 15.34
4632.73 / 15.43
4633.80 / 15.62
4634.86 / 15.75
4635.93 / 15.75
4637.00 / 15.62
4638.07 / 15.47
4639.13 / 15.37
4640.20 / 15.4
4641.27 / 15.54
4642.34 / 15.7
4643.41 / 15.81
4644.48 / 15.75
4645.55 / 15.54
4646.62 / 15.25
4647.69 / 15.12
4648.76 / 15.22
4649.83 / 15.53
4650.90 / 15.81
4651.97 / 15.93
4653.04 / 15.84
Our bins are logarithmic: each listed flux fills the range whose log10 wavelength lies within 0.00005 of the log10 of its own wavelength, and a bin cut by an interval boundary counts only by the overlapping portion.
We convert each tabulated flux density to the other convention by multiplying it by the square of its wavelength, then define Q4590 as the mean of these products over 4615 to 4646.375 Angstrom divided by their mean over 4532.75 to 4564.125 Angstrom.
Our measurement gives 1.06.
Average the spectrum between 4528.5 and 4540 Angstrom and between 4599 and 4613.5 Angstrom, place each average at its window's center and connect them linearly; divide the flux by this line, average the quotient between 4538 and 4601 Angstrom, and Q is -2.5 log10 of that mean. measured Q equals -0.03 mag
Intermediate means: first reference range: 14.5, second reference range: 15.6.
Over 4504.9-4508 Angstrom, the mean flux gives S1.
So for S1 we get 16.4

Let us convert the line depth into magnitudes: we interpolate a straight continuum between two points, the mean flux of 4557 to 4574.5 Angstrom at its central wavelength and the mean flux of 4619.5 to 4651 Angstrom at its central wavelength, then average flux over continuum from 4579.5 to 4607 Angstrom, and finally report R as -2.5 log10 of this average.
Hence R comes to 0.03 mag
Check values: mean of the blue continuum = 15.8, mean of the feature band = 15.3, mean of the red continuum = 15.6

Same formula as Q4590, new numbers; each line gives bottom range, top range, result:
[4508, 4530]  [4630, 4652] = 1.07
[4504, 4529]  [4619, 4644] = 1.05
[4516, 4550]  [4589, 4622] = 1.07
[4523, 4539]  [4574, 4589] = 1.09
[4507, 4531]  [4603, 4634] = 1.07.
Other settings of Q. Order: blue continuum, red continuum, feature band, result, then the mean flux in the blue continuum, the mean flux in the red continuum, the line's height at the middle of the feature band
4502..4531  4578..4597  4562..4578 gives -0.04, 15.5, 15.3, 15.4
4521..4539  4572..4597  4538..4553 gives -0.03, 14.7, 15.5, 14.9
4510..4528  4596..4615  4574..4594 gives 0.01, 15.4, 15.6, 15.6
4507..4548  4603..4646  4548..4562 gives 0.01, 15.2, 15.7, 15.3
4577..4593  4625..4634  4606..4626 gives -0.03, 15.4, 15.5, 15.5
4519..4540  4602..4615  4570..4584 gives -0.02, 14.8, 15.7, 15.3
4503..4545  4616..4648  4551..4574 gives -0.01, 15.3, 15.6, 15.4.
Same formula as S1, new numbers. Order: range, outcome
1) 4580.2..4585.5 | 15.2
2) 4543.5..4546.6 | 15.5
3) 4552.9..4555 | 14.9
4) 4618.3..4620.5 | 15.8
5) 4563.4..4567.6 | 15.8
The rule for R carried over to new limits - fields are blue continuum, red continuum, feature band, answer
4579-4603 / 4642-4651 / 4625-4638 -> -0.01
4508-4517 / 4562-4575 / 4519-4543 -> 0.06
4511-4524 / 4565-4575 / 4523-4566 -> 0.04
